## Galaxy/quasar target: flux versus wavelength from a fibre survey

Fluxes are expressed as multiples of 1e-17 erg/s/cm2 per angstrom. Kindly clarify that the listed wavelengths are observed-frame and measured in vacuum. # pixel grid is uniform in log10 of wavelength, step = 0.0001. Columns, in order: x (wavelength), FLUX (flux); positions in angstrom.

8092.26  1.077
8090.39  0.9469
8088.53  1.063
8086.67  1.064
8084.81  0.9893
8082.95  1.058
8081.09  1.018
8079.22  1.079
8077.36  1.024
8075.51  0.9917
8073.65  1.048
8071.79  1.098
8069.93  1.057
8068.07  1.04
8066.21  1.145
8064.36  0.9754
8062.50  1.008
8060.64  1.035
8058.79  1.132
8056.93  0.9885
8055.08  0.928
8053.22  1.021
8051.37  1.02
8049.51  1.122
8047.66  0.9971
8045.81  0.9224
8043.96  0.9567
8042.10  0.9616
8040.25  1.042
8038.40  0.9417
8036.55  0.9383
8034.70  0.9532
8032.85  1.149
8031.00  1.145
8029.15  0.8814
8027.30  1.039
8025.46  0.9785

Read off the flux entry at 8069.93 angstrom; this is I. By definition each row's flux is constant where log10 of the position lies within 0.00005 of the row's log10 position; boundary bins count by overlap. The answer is 1.057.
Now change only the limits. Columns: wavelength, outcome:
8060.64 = 1.035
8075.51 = 0.9917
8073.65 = 1.048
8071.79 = 1.098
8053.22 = 1.021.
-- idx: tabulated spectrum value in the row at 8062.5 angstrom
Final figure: 1.008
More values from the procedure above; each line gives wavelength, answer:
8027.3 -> 1.039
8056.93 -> 0.9885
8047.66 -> 0.9971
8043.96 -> 0.9567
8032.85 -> 1.149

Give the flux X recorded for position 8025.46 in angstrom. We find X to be 0.9785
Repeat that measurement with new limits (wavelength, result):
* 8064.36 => 0.9754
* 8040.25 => 1.042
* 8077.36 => 1.024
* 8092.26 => 1.077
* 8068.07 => 1.04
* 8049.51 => 1.122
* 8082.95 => 1.058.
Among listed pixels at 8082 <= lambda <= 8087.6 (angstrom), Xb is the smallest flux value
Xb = 0.9893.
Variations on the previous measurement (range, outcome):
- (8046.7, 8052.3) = 0.9971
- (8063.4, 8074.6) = 0.9754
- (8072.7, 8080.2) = 0.9917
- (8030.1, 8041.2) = 0.9383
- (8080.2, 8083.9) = 1.018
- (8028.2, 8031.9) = 0.8814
